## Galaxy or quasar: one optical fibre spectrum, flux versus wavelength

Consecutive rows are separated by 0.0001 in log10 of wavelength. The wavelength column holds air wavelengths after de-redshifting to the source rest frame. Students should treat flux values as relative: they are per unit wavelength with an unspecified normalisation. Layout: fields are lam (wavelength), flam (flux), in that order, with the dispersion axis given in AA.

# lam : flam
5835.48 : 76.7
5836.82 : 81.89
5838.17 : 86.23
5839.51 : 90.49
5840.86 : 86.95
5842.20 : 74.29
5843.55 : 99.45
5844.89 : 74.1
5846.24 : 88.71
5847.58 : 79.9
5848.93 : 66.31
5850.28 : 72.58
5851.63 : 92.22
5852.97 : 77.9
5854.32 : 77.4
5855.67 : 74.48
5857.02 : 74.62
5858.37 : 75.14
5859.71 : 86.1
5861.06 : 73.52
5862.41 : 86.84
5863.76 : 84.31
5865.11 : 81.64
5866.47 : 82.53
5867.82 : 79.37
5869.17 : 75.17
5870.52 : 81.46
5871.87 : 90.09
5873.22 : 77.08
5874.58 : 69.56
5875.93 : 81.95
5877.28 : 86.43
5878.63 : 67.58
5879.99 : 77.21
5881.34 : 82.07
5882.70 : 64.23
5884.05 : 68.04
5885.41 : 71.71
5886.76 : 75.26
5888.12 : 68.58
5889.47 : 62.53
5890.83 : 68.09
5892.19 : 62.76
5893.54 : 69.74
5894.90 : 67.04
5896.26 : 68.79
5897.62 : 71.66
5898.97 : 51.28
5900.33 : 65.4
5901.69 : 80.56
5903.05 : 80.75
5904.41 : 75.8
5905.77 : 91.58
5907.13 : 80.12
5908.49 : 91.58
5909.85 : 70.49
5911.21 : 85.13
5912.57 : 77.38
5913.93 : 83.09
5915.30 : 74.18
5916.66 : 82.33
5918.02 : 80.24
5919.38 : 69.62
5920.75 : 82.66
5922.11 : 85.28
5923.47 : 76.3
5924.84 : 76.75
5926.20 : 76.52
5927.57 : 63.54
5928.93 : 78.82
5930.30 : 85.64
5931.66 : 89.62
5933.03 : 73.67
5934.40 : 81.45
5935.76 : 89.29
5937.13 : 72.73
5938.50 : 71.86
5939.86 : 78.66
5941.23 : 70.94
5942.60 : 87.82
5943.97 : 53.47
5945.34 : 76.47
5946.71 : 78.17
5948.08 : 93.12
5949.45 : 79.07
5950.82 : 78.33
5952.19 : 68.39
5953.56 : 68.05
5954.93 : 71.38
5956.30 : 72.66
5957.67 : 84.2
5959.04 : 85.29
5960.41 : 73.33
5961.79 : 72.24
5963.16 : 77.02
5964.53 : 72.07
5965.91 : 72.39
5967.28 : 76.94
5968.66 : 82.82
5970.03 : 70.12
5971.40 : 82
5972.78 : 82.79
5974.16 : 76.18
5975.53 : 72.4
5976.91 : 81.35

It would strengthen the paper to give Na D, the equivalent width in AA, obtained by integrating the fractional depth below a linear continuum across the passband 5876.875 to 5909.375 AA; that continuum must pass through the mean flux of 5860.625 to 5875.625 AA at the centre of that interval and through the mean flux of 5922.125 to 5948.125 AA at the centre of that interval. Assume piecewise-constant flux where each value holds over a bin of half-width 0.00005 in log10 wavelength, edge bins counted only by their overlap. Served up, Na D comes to 2.6 AA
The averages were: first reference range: 80.3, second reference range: 77.4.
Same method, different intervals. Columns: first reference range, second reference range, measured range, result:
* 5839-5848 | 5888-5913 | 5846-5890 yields 1.43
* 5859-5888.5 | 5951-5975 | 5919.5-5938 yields -0.59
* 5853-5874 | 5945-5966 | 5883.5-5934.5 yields 1.85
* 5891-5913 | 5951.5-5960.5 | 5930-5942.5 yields -0.81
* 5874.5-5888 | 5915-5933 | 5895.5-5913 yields 0.11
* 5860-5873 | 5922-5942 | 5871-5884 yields 0.65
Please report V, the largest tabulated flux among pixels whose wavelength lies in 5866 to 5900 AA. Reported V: 90.09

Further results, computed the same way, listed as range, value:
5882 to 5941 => 91.58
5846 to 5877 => 92.22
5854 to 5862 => 86.1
